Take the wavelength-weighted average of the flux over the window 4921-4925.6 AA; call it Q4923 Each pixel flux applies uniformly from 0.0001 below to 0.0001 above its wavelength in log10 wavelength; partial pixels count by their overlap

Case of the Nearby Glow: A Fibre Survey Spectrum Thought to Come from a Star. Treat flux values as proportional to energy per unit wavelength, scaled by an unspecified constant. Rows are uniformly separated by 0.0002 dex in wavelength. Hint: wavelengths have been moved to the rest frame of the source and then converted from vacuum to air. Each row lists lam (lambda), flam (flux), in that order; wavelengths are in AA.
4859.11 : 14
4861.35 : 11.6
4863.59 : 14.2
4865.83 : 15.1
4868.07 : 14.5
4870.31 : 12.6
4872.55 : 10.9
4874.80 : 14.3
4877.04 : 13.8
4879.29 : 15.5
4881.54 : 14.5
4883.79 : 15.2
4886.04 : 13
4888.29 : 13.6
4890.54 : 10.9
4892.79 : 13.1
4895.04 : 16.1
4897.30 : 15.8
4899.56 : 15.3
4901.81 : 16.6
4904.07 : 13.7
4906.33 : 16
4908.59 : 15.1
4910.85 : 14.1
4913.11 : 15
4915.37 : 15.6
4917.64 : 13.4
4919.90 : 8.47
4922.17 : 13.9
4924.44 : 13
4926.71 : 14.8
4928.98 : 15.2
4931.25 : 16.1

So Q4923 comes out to 13.4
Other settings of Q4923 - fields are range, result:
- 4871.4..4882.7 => 13.8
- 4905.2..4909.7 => 15.6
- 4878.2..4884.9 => 15.1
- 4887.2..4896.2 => 13.4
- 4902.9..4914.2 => 14.8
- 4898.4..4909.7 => 15.3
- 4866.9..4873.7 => 12.7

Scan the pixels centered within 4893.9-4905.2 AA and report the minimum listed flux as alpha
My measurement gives 13.7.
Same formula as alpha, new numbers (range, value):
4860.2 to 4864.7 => 11.6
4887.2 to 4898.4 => 10.9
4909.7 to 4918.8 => 13.4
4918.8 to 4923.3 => 8.47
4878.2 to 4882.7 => 14.5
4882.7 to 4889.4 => 13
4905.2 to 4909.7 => 15.1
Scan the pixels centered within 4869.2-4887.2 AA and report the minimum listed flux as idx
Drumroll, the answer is 10.9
